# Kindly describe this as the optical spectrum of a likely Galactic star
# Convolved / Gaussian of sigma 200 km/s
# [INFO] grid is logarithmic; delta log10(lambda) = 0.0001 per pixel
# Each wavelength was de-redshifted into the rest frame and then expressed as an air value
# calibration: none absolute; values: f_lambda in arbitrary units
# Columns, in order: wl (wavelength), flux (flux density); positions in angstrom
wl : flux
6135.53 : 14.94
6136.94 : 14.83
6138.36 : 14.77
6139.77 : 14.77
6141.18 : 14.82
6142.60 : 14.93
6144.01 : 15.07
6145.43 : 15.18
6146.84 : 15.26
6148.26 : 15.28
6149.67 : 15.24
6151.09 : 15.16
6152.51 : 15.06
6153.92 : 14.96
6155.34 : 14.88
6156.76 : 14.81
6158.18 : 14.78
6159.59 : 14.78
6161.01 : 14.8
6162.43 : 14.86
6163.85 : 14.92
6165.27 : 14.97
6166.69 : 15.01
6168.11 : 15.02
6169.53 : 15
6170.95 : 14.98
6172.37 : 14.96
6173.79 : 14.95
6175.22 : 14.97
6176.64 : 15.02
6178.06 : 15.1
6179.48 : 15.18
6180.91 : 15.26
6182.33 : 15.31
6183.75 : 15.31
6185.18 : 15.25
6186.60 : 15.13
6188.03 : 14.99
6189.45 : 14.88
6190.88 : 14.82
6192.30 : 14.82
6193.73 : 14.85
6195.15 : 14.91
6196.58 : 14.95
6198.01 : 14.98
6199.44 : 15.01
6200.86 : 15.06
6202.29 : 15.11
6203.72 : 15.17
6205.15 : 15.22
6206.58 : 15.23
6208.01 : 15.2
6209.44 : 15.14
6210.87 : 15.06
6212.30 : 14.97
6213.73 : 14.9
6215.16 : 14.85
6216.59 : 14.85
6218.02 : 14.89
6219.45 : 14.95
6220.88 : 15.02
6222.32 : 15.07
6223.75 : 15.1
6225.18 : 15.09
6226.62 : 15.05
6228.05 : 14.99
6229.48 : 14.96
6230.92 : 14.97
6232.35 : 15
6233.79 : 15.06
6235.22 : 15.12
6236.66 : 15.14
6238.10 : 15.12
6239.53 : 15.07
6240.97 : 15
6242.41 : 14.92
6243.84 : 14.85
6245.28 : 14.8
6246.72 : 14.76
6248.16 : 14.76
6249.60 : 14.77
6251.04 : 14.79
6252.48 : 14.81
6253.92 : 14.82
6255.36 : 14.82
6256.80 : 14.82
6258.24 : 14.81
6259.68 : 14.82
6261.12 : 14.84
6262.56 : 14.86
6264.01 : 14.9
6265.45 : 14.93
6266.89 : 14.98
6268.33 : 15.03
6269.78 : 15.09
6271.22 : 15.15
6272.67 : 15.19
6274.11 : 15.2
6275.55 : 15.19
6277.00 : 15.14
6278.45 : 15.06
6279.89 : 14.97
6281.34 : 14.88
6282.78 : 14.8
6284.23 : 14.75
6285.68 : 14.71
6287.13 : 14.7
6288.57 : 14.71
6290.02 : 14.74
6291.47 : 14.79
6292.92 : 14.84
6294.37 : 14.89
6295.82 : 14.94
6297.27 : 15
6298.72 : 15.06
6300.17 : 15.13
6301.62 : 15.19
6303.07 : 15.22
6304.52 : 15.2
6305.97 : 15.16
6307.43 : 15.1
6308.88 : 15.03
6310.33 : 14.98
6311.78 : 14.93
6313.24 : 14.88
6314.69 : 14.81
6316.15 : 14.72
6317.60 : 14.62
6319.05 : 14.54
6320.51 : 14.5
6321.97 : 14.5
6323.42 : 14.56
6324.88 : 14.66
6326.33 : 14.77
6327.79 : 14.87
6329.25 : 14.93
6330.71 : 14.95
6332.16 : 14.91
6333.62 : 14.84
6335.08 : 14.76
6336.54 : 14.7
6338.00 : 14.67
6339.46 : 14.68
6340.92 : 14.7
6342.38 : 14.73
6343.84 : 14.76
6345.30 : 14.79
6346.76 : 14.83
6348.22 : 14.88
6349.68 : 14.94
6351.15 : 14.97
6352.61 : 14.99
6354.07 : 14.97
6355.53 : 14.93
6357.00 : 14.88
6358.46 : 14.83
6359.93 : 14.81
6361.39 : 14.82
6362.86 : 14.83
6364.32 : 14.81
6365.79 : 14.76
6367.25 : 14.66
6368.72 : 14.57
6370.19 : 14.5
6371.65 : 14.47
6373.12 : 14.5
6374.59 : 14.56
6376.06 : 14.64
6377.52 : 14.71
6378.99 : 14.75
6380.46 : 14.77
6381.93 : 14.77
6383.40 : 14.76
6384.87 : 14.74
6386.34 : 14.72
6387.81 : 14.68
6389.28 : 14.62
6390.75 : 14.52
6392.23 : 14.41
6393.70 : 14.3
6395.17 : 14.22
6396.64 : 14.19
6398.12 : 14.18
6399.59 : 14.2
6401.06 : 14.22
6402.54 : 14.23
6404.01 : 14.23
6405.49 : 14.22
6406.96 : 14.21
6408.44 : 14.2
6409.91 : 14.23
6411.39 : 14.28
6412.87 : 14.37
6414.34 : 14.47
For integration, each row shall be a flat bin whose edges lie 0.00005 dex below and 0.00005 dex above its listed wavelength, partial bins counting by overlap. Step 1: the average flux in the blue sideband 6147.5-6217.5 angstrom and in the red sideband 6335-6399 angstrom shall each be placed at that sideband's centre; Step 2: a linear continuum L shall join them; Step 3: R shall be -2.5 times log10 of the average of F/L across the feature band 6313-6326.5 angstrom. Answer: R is 0.01 mag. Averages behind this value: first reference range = 15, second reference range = 14.7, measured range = 14.7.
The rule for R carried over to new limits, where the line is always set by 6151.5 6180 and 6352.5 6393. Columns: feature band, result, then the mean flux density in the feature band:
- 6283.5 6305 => -0.01 mag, 14.9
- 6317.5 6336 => 0.00 mag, 14.7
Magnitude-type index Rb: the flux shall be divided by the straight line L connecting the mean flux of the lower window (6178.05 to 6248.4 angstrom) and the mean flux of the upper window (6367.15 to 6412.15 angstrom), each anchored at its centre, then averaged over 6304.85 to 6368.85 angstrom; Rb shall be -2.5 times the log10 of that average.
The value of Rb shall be -0.01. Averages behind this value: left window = 15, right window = 14.5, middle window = 14.8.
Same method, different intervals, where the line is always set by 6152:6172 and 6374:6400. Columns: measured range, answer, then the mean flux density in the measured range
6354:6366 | -0.02 mag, 14.8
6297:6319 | -0.02 mag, 15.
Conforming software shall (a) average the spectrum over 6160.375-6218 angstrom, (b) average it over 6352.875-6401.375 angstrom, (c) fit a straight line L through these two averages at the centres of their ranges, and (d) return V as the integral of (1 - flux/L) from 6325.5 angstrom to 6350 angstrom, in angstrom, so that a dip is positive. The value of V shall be -0.2 angstrom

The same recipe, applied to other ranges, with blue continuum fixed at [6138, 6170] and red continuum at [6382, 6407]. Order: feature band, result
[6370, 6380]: -0.10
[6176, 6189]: -0.23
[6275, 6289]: -0.21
